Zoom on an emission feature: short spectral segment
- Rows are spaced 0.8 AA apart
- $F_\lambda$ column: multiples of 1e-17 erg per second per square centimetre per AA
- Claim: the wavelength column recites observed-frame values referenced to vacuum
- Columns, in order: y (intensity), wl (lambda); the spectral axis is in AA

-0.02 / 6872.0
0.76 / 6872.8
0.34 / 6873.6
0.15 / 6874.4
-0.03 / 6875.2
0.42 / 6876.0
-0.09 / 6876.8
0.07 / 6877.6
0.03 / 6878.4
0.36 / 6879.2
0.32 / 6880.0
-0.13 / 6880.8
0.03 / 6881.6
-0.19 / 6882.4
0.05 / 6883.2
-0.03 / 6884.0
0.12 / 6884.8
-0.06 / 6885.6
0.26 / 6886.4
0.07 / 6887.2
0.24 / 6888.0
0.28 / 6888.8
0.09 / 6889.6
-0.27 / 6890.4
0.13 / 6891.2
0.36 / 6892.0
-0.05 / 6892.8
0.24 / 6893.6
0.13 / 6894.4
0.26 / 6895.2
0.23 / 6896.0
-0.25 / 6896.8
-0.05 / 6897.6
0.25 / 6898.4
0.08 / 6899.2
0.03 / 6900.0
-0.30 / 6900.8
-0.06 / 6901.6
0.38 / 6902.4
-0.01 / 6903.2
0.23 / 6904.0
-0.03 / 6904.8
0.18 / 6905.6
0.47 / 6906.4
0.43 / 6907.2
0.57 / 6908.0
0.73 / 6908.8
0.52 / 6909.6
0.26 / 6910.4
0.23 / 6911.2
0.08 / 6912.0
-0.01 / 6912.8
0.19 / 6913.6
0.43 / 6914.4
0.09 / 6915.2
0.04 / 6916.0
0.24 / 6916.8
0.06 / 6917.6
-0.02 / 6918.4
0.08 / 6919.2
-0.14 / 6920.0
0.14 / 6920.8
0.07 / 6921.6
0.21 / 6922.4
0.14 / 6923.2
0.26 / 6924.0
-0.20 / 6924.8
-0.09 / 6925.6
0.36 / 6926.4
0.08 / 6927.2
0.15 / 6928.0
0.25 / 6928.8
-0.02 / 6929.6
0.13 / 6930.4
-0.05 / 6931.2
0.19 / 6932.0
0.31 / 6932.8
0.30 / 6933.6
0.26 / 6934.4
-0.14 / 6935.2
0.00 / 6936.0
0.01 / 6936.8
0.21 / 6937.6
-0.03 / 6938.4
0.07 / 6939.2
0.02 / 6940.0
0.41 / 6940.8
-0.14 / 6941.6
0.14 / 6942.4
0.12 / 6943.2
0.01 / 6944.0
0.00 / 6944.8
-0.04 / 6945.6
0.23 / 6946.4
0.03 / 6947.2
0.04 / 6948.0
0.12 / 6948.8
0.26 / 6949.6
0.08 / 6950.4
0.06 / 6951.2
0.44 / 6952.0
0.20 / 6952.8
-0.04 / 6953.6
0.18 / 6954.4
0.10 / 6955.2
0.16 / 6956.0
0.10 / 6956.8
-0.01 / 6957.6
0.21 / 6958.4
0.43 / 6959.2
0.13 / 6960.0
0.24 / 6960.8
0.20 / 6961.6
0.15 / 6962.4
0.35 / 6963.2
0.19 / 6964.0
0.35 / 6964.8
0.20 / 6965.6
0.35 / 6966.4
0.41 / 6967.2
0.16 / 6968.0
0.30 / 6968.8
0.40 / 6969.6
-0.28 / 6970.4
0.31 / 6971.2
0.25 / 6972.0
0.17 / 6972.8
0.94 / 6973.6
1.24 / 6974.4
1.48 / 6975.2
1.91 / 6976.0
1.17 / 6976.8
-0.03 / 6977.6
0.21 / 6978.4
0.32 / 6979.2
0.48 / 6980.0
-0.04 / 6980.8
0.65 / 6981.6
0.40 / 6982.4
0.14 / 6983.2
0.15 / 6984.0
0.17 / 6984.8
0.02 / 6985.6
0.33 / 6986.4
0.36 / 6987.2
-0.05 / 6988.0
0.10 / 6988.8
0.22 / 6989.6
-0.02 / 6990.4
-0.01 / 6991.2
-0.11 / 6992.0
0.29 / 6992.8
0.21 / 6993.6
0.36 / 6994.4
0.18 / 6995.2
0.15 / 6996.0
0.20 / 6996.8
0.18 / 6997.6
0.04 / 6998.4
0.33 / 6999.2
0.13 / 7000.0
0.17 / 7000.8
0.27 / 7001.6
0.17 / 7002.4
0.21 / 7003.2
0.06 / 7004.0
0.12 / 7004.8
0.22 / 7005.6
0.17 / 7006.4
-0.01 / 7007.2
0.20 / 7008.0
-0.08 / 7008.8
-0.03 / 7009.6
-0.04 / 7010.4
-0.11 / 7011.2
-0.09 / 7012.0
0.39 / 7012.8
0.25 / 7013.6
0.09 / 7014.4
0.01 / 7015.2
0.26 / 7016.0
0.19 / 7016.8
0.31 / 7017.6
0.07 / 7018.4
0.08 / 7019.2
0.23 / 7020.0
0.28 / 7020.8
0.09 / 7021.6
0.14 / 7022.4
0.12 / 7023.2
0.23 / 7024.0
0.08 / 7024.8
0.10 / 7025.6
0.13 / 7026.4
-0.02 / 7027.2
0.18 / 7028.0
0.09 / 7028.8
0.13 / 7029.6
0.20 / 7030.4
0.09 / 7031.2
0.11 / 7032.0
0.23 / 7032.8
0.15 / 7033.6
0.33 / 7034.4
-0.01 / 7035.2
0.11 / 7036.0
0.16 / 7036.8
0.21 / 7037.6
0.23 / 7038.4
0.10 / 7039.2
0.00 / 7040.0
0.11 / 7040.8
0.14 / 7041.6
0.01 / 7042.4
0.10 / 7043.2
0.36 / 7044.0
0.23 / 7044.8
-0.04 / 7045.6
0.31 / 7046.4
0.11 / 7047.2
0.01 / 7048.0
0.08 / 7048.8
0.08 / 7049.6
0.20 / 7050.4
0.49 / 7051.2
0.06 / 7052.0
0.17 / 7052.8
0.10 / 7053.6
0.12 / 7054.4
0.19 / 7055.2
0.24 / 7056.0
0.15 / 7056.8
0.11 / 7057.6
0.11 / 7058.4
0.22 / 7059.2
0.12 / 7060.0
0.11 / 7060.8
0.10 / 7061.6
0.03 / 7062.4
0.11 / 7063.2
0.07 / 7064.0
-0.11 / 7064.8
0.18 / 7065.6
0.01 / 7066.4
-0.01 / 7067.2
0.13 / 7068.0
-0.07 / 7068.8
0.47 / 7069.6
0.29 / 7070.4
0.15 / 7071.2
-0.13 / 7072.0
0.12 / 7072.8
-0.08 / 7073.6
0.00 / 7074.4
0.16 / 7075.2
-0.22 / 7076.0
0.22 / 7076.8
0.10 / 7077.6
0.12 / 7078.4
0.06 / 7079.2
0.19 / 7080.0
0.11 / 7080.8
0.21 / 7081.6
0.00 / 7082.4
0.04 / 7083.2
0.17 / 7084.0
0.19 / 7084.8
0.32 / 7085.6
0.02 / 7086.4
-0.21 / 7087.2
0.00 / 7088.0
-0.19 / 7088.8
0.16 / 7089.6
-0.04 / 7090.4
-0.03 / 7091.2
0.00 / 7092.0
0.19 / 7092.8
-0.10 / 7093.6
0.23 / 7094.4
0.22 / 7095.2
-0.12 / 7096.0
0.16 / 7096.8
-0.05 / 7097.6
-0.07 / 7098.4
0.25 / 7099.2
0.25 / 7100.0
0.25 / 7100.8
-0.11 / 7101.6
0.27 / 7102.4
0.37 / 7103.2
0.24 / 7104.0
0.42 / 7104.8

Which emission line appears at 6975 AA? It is [O III]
